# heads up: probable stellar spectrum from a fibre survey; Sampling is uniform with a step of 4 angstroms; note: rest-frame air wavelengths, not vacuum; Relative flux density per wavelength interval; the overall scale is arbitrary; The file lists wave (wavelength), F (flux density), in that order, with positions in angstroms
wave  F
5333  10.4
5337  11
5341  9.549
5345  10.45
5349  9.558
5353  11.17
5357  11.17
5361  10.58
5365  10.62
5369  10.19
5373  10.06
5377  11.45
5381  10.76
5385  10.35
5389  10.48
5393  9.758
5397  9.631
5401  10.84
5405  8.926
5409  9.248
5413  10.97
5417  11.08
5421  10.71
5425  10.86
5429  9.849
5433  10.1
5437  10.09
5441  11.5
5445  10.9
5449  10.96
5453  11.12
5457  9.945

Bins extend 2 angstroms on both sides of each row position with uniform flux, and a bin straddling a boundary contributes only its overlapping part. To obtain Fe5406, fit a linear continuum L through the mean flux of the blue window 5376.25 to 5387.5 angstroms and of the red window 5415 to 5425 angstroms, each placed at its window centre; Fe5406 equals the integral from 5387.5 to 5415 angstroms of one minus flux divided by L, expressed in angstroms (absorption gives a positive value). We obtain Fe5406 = 2.2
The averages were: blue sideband 10.8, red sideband 10.9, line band 9.97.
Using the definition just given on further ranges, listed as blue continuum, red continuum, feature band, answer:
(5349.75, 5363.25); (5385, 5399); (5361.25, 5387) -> -0.4 angstroms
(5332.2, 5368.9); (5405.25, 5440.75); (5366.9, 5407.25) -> 0.7 angstroms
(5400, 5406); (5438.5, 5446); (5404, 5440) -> 0.8 angstroms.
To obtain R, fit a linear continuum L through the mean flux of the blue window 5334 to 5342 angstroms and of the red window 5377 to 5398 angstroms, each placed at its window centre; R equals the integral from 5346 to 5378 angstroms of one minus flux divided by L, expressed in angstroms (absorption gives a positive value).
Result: -0.64 angstroms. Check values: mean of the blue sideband 10.4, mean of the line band 10.6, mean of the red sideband 10.3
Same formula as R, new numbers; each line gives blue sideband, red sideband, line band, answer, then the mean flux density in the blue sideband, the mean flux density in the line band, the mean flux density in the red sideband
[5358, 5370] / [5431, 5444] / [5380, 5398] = 0.62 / 10.5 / 10.2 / 10.6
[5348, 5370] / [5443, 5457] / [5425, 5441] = 0.73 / 10.6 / 10.3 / 10.8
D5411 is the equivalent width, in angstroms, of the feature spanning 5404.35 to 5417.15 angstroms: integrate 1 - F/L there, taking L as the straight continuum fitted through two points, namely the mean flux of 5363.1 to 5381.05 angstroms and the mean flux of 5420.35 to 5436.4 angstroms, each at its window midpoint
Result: 0.5 angstroms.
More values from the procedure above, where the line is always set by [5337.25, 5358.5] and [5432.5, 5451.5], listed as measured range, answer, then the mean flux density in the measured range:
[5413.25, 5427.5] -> -0.2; 10.9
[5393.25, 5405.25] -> 0.8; 9.92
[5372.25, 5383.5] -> -0.3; 10.8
